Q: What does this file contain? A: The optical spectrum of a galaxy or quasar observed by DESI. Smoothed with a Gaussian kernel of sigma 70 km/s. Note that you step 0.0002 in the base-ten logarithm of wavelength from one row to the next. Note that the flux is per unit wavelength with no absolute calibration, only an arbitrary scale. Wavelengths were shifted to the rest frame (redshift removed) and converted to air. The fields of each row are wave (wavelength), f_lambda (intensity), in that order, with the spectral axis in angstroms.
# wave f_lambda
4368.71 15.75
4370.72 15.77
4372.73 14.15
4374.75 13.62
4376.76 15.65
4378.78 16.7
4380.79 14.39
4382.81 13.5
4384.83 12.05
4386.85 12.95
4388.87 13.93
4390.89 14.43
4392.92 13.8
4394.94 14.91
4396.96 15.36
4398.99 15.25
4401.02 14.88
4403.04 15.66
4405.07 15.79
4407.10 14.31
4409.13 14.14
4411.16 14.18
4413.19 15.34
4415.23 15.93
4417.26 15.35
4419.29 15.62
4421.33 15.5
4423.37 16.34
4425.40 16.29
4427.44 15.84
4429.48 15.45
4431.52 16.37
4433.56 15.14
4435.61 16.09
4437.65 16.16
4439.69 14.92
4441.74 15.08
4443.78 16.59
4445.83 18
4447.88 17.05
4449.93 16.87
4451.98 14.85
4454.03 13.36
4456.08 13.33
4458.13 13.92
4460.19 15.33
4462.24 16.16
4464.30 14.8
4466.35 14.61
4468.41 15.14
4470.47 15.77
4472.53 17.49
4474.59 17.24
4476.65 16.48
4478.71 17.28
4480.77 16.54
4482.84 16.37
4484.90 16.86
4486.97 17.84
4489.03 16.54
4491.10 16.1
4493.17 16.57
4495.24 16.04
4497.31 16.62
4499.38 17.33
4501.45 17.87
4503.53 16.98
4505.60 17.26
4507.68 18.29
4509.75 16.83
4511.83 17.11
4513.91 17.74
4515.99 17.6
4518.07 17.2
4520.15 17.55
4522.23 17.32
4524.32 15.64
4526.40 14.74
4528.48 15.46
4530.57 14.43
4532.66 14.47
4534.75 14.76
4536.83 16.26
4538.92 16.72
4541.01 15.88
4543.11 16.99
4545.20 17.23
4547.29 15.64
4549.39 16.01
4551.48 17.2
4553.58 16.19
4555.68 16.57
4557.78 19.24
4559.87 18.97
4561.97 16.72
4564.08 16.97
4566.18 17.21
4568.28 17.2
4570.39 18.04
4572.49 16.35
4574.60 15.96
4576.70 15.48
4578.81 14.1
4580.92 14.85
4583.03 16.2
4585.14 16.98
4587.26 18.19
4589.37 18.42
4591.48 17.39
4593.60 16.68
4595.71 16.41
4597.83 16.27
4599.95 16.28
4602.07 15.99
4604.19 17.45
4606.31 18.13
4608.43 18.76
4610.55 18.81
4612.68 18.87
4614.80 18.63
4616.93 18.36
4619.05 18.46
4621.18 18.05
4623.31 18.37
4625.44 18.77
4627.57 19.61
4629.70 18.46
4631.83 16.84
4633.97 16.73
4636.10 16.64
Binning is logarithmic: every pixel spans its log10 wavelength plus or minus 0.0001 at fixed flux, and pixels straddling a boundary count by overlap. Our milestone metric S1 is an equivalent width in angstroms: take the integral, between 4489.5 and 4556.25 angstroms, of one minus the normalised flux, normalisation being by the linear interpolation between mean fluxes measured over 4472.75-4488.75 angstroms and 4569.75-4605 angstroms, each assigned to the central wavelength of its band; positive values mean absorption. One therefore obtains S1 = 1.06 angstroms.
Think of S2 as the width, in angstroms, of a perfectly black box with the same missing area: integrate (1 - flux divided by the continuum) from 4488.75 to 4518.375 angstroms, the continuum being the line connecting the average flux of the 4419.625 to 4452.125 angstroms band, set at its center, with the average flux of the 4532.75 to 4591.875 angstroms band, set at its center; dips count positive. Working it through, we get -1.3 angstroms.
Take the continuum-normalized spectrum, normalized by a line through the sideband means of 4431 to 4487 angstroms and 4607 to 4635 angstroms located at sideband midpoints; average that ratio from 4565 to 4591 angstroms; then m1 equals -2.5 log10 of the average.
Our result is 0.07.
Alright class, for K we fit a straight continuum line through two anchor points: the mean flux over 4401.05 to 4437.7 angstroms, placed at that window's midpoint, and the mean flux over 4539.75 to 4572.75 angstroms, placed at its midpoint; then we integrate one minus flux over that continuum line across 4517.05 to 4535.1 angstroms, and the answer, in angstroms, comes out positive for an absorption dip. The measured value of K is 1.0 angstroms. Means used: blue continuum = 15.5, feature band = 15.8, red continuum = 17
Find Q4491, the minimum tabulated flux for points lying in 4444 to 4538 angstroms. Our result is 13.33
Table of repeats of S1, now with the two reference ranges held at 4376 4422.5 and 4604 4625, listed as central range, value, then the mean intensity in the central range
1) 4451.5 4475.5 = 1.1 angstroms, 15.2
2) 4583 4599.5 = 0.9 angstroms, 17.1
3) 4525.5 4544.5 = 1.7 angstroms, 15.6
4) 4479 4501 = -0.6 angstroms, 16.7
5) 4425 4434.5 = -0.3 angstroms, 15.8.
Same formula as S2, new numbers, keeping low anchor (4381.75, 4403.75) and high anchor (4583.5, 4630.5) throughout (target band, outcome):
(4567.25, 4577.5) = 0.4 angstroms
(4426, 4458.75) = -1.2 angstroms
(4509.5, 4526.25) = -0.7 angstroms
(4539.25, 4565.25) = 0.0 angstroms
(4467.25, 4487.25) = -1.3 angstroms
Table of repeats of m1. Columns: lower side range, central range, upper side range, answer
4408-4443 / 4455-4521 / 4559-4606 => -0.03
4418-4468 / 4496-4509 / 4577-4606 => -0.09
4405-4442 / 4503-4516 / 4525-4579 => -0.09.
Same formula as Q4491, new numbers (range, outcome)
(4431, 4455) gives 13.36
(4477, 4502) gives 16.04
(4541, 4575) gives 15.64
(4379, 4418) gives 12.05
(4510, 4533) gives 14.43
